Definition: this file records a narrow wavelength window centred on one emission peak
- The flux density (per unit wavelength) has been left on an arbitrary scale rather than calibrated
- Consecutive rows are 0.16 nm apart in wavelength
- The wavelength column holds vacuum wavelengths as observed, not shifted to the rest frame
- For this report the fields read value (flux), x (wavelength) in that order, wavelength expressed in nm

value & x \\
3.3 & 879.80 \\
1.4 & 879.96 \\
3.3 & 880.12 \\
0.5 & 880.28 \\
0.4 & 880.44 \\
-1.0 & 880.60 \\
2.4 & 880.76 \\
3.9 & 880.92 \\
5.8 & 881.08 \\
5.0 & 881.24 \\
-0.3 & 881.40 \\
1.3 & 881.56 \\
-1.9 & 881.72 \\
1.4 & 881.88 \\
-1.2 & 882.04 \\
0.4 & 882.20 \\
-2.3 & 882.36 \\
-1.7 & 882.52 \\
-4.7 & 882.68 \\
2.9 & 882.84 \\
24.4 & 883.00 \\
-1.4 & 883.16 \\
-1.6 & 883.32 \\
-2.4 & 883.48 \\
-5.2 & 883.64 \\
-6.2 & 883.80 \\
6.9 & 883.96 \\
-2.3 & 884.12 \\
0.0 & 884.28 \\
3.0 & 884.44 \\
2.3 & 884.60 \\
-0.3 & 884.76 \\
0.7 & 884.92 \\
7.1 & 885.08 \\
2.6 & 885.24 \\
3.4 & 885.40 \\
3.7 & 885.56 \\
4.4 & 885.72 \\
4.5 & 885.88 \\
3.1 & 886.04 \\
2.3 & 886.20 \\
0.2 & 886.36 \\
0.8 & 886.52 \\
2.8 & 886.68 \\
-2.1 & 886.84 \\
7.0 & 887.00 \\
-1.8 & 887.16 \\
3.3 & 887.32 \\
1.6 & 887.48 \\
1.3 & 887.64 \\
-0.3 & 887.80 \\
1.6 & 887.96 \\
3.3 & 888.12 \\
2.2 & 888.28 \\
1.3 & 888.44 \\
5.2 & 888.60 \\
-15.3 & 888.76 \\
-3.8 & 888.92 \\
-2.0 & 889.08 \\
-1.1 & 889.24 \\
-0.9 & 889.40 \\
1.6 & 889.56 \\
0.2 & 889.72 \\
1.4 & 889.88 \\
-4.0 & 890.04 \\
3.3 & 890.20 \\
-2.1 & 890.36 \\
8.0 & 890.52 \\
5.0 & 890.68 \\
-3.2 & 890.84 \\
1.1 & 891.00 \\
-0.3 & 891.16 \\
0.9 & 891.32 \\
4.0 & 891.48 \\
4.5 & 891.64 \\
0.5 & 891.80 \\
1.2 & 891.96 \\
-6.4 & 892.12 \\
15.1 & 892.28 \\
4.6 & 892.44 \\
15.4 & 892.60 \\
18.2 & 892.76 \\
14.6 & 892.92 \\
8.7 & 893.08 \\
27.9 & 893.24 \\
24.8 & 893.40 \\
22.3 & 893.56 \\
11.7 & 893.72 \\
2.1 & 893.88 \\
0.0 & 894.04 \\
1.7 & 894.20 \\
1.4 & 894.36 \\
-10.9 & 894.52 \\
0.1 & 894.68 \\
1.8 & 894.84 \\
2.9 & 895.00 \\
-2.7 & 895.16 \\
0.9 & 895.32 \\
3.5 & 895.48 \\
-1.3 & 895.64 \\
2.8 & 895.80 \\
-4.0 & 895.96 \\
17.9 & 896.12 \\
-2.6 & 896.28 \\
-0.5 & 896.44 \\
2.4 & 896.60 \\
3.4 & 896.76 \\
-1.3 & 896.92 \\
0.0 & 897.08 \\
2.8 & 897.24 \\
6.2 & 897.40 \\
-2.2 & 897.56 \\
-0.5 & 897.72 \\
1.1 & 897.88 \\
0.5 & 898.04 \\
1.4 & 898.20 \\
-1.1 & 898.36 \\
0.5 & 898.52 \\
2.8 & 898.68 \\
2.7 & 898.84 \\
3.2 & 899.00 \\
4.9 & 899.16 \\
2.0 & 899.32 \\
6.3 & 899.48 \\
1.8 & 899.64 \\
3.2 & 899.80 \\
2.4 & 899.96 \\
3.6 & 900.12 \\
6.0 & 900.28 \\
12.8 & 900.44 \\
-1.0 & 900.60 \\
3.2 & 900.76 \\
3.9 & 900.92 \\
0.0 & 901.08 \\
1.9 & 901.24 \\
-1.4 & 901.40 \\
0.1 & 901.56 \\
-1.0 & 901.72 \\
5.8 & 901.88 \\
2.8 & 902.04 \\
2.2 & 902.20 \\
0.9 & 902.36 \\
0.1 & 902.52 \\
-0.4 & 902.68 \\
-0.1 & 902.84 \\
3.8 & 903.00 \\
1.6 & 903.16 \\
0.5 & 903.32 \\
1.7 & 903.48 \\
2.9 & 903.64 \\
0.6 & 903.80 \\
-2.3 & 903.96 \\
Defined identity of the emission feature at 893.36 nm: [O II]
